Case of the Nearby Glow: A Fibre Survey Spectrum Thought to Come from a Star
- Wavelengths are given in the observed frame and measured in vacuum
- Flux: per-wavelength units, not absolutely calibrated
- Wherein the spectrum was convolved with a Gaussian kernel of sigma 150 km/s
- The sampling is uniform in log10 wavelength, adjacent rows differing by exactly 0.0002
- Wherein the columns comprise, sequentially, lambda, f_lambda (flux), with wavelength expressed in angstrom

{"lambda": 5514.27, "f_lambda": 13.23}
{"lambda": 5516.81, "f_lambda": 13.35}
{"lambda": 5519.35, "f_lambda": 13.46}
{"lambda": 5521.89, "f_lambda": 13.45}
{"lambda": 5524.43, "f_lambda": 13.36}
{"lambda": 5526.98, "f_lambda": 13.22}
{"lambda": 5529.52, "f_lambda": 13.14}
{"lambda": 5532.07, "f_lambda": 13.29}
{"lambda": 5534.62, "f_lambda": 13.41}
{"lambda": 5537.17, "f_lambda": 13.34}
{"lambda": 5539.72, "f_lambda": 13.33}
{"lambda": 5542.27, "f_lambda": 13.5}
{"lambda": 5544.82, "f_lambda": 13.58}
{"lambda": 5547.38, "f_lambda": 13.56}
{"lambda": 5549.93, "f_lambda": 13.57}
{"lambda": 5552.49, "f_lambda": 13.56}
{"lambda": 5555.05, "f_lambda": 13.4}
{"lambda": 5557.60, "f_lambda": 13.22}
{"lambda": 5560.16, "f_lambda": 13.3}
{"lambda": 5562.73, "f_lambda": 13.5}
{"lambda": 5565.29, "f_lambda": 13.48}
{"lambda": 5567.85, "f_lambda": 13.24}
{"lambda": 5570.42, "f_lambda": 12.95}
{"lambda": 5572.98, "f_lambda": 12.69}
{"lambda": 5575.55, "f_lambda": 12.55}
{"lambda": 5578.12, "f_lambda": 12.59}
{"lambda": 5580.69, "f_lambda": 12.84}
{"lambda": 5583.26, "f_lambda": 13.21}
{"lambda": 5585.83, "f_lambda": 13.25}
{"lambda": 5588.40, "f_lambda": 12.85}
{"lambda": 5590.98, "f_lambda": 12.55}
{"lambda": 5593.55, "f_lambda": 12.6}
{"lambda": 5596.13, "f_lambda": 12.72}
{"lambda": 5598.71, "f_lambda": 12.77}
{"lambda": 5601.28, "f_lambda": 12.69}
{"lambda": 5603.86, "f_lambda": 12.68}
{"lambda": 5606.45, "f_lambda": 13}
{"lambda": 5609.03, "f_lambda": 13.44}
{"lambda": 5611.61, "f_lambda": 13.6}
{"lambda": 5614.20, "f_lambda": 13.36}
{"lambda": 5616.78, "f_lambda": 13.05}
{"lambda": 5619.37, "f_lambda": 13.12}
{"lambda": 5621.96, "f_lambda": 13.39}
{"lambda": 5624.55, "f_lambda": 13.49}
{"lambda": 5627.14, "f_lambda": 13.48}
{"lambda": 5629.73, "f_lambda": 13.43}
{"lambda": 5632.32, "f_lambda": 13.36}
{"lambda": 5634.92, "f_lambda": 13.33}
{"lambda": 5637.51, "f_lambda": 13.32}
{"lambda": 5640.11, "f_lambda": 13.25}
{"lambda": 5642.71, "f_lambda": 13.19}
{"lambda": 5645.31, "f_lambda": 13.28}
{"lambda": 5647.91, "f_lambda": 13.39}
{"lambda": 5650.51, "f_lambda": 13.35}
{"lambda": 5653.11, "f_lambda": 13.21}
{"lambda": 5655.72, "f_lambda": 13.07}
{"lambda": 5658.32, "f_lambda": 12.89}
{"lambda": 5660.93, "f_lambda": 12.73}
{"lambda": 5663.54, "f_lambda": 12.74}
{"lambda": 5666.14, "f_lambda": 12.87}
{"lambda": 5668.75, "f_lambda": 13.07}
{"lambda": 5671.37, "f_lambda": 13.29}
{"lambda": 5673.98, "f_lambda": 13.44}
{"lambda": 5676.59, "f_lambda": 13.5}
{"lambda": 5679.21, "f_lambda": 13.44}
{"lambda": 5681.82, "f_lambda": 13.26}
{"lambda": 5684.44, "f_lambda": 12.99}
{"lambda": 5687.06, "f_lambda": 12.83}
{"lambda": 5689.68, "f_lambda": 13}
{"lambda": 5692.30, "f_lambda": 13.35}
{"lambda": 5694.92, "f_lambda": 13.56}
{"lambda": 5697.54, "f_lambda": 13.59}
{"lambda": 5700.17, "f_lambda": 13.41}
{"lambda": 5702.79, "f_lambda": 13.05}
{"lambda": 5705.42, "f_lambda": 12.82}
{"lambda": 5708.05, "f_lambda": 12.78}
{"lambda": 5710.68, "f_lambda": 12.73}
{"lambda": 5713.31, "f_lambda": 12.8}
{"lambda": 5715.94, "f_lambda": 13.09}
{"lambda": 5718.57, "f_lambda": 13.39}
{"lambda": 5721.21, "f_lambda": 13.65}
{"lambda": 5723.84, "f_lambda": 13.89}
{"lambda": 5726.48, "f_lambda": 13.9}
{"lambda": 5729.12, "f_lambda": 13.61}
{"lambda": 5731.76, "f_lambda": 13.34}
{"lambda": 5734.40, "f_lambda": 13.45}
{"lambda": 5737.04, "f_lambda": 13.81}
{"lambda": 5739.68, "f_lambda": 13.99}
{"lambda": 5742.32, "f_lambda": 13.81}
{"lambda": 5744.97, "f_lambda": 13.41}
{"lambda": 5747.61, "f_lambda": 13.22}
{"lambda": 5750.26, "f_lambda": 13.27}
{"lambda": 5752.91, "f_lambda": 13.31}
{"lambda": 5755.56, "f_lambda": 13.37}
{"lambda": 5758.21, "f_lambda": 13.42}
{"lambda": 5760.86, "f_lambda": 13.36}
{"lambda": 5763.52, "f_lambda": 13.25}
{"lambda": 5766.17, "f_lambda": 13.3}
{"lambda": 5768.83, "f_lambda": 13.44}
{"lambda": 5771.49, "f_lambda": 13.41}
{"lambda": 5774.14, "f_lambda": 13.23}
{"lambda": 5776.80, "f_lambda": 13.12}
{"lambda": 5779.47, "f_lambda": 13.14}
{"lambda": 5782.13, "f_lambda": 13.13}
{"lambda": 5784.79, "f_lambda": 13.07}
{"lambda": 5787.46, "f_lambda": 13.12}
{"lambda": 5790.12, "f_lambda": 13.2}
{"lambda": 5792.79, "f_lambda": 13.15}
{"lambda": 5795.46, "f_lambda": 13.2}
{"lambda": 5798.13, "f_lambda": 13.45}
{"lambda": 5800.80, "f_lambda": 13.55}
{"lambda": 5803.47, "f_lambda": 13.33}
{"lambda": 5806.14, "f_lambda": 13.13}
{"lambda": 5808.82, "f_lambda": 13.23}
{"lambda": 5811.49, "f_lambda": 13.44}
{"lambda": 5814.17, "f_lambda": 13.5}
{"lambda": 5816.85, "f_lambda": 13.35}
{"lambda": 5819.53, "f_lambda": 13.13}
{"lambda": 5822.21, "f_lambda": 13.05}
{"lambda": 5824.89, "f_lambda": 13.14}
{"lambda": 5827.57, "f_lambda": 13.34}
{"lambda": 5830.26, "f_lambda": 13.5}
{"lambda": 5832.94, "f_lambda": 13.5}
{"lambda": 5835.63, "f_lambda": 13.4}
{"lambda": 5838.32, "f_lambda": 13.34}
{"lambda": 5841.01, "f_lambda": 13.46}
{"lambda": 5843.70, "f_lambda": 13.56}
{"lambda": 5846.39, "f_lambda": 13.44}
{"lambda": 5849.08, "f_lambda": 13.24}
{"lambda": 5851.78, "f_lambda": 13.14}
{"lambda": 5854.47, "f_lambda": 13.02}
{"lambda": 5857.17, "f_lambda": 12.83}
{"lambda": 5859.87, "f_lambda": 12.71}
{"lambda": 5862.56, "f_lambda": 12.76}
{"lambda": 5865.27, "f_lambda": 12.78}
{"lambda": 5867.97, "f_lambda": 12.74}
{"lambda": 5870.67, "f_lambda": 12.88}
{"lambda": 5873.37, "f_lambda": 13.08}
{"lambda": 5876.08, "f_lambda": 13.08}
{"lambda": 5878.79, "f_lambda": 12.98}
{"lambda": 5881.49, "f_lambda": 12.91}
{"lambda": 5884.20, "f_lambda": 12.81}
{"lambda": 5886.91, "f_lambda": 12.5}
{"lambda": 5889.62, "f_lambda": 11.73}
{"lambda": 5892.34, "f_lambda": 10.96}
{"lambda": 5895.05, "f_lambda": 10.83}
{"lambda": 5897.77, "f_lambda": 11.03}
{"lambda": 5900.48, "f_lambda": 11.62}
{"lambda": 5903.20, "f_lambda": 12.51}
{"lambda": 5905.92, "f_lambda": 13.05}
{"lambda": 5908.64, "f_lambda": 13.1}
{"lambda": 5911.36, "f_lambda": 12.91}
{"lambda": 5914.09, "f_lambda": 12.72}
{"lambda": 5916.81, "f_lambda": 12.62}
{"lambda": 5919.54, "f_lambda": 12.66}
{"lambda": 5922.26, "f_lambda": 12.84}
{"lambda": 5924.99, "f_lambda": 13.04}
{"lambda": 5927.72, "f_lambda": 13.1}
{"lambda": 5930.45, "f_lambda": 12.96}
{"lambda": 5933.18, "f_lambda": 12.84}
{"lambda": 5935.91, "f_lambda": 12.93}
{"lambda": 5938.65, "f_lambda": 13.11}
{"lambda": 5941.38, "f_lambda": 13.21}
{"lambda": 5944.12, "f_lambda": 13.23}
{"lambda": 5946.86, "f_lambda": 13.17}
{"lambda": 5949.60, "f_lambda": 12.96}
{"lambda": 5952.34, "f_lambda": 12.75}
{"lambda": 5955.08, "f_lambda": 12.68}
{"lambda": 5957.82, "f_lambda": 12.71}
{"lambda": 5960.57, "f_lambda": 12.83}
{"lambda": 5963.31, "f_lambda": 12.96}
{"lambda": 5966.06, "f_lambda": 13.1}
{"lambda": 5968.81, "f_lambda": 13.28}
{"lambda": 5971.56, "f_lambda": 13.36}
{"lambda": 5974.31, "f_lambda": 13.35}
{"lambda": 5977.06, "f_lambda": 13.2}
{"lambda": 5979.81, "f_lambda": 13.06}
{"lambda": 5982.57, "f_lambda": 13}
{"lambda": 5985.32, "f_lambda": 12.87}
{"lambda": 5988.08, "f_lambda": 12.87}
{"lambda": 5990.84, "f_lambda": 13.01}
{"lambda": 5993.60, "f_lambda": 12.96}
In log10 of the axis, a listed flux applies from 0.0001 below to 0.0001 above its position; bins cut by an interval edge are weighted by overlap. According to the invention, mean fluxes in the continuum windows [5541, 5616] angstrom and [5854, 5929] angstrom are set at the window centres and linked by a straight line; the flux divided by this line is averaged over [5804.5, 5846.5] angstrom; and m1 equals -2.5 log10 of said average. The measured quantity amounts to -0.056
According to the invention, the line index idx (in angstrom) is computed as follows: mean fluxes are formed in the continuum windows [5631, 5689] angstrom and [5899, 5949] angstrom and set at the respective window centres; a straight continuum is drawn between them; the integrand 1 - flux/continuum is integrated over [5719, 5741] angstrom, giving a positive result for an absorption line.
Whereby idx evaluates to -1.0 angstrom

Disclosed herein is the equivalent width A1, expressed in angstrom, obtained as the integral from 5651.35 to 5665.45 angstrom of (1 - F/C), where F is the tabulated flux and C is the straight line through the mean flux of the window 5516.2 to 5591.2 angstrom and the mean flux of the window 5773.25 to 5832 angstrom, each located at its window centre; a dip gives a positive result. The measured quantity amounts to 0.32 angstrom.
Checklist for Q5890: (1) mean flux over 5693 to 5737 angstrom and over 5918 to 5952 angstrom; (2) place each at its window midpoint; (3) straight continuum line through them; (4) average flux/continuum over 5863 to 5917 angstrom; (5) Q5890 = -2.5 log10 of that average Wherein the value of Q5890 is 0.053 mag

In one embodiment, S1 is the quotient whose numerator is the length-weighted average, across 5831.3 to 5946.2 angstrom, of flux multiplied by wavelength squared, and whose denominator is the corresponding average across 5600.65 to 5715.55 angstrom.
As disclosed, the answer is 1.1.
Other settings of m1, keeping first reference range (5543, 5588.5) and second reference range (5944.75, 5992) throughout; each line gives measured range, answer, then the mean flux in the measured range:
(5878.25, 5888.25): 0.02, 12.8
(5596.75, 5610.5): 0.02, 12.9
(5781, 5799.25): -0.01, 13.2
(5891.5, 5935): 0.05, 12.5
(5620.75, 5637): -0.02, 13.4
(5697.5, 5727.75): -0.01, 13.2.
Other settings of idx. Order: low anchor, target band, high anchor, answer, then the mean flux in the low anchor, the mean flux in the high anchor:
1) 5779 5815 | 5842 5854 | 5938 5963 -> -0.1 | 13.3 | 13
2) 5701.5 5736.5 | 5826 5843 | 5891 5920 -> -1.1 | 13.3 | 12.2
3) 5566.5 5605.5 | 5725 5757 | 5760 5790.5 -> -0.9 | 12.8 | 13.2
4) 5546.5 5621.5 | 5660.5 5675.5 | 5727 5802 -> 0.2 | 13.1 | 13.4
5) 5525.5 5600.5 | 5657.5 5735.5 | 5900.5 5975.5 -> -0.9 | 13.1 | 12.9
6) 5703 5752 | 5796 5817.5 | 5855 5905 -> -0.8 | 13.4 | 12.4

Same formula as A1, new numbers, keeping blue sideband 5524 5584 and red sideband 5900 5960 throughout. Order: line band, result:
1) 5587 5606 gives 0.70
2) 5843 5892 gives 0.30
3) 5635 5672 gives 0.06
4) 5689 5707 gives -0.22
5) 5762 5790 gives -0.43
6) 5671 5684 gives -0.25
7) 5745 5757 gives -0.24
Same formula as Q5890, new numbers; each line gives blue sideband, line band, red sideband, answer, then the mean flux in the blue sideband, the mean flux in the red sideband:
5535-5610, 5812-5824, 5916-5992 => -0.019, 13.1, 13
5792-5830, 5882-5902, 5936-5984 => 0.128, 13.3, 13.1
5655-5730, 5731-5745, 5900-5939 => -0.045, 13.2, 12.8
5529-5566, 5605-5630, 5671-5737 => 0.003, 13.4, 13.3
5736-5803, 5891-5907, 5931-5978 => 0.130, 13.3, 13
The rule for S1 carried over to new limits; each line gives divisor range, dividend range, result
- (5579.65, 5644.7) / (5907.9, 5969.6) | 1.10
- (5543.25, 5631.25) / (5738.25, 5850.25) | 1.09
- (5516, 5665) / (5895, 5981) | 1.10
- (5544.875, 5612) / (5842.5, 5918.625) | 1.07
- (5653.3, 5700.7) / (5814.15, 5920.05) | 1.04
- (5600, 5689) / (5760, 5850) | 1.07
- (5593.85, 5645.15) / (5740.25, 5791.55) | 1.06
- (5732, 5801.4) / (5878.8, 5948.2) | 0.99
